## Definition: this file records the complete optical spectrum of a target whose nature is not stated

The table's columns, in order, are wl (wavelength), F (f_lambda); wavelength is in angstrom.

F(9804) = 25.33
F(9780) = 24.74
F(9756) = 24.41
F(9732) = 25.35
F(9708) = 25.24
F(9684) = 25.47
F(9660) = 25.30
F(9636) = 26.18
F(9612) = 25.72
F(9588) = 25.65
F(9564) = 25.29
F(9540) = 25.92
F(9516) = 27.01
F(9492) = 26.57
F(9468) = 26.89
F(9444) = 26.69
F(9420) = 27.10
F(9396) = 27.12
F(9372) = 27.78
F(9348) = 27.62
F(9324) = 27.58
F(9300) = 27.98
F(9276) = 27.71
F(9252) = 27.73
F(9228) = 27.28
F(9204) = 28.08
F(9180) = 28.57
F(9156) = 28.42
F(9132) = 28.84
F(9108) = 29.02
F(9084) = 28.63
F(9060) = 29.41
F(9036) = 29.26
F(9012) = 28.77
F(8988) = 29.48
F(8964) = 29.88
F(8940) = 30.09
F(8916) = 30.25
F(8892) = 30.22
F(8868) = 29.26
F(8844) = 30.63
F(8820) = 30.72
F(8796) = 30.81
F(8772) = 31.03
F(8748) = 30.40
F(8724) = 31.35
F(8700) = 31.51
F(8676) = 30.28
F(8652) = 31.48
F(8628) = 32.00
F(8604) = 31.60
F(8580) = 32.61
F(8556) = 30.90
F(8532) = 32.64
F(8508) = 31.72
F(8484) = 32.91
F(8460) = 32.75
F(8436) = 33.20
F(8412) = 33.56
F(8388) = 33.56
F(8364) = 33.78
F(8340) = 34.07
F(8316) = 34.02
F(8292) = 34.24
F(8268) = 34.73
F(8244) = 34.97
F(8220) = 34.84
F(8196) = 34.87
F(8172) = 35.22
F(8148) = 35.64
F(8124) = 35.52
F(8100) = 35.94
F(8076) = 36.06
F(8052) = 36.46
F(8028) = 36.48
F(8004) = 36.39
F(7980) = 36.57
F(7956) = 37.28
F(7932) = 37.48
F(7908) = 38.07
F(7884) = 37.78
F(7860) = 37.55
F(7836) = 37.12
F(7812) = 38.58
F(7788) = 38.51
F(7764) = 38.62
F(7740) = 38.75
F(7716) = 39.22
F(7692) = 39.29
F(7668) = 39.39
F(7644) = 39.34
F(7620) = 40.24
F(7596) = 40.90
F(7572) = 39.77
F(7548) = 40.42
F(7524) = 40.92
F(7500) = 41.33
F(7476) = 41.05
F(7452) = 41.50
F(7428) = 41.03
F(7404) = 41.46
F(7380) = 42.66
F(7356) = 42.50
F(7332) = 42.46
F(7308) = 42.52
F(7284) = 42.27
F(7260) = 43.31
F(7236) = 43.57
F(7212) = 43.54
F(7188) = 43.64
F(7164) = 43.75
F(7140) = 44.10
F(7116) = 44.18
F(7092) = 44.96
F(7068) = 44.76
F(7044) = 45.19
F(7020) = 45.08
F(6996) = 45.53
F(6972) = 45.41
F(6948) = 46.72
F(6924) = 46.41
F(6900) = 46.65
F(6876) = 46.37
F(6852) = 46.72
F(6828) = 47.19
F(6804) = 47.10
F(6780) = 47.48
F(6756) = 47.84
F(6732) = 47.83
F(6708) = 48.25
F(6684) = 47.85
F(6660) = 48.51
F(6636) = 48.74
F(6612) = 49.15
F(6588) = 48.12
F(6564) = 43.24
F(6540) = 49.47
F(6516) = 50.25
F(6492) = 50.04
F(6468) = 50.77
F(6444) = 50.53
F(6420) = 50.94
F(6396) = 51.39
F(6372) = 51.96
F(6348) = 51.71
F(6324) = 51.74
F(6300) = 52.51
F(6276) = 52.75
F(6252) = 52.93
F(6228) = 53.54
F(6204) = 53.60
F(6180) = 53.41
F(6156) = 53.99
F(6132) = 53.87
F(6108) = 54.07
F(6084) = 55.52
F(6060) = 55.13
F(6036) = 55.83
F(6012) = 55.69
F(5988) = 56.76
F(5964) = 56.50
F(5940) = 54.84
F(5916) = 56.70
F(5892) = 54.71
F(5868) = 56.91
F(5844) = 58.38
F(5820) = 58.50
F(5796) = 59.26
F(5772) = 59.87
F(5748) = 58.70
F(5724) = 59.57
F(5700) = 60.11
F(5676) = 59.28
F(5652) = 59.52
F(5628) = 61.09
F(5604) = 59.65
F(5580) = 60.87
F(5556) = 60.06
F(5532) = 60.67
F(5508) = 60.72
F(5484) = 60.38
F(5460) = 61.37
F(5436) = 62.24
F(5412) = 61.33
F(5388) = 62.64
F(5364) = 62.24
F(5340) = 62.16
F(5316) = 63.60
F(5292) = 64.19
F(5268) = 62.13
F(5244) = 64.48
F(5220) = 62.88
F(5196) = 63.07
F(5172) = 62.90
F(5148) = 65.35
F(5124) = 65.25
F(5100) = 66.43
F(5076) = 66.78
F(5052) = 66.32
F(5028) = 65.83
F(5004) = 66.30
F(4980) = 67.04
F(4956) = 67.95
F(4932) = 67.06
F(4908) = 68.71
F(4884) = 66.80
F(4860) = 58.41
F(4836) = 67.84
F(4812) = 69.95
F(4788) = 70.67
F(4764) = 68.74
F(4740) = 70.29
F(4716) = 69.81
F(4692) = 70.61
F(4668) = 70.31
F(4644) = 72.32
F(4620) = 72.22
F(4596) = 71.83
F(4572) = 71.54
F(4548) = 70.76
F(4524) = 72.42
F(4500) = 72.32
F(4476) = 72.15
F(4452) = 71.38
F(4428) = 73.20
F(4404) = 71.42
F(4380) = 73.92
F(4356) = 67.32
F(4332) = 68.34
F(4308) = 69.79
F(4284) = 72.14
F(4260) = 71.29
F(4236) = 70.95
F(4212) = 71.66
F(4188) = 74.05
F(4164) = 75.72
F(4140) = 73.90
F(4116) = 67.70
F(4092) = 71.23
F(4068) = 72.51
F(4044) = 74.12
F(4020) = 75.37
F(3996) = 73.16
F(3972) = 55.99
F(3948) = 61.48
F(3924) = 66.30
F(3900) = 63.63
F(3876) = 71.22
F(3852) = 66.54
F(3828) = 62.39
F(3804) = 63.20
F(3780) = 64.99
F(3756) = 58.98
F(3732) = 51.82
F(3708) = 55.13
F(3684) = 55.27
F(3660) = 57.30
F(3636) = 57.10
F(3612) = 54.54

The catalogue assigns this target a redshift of 0.00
